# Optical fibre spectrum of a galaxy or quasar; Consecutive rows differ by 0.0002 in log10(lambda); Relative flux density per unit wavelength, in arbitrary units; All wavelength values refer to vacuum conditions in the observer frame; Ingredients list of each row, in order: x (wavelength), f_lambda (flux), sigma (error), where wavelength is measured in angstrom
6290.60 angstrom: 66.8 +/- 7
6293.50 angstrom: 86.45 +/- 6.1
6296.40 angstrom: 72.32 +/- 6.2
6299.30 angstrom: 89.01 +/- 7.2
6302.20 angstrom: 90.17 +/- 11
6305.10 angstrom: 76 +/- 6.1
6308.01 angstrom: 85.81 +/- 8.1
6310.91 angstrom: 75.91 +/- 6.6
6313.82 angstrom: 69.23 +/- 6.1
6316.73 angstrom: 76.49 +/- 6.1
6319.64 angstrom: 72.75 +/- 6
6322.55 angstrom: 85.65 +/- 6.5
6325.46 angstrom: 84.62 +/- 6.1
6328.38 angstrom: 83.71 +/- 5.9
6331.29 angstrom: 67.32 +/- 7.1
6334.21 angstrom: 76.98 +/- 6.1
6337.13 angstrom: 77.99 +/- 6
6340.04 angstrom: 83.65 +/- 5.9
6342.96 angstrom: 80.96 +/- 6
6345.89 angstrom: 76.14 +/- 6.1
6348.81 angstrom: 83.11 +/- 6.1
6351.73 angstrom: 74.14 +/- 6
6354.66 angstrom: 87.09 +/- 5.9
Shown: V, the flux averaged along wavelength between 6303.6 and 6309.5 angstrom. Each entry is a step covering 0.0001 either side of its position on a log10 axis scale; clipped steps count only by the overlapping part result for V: 81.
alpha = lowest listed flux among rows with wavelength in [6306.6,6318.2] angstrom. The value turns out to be 69.23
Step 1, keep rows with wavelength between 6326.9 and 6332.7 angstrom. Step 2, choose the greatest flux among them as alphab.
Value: 83.71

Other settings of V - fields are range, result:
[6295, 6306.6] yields 81.9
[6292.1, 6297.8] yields 79.4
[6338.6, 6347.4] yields 80.2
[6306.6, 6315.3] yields 76.9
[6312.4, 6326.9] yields 77.8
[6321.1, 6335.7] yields 79.6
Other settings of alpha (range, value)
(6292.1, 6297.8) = 72.32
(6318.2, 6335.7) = 67.32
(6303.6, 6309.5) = 76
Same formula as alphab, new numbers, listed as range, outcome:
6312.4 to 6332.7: 85.65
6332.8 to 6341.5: 83.65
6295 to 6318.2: 90.17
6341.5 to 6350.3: 83.11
